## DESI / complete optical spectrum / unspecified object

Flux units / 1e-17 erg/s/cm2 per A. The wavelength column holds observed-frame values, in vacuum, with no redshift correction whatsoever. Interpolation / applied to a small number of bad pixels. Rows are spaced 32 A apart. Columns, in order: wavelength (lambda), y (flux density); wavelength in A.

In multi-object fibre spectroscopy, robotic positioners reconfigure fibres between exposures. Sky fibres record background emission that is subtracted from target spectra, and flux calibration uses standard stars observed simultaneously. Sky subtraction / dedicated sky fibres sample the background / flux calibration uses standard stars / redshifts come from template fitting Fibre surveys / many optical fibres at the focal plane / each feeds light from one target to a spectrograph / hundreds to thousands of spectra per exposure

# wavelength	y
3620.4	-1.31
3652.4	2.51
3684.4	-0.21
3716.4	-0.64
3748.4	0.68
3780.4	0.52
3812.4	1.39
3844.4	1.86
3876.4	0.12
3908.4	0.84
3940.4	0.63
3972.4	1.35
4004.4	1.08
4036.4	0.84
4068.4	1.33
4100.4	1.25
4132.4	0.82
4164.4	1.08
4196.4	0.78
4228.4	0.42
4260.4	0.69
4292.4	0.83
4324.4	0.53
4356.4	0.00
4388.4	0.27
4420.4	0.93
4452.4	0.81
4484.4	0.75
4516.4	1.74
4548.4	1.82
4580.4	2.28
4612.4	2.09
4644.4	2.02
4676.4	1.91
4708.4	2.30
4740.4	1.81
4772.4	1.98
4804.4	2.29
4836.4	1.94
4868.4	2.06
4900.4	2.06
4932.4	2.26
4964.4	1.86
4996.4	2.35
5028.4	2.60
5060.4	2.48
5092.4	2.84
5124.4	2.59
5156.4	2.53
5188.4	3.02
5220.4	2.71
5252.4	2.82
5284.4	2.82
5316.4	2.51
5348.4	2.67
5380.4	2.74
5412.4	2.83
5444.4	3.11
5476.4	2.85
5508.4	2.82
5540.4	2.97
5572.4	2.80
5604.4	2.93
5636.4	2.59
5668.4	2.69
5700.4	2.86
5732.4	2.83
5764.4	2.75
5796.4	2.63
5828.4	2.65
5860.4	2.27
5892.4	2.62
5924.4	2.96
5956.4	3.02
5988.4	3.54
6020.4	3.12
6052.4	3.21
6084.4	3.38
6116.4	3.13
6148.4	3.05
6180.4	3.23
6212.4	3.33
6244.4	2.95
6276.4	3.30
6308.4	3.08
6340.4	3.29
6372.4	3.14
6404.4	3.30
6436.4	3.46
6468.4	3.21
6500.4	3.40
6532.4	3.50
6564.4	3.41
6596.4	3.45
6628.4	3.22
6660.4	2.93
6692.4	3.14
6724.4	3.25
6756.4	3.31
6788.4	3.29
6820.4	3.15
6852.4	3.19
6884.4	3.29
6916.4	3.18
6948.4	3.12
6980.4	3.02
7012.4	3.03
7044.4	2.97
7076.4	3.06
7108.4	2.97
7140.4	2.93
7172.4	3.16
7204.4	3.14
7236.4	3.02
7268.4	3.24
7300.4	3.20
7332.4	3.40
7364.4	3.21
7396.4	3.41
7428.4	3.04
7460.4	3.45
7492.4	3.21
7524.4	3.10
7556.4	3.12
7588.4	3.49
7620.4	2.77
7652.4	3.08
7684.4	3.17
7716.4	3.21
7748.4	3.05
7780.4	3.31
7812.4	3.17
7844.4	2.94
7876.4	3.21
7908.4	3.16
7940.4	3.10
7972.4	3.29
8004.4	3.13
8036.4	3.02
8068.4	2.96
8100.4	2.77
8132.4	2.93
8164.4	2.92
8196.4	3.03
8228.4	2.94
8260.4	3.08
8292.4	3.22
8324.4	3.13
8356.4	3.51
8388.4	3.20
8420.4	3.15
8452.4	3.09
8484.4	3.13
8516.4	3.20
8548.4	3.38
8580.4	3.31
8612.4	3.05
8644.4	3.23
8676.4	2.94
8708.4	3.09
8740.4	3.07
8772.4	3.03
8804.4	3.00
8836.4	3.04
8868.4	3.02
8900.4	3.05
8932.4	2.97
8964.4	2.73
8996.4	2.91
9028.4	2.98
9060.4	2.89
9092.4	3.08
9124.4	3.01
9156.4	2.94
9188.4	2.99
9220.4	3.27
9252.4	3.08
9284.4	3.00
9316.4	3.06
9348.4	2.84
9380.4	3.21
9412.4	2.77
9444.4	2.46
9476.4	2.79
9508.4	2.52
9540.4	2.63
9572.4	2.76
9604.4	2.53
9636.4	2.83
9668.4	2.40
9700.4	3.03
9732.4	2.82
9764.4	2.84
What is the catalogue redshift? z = 0.13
